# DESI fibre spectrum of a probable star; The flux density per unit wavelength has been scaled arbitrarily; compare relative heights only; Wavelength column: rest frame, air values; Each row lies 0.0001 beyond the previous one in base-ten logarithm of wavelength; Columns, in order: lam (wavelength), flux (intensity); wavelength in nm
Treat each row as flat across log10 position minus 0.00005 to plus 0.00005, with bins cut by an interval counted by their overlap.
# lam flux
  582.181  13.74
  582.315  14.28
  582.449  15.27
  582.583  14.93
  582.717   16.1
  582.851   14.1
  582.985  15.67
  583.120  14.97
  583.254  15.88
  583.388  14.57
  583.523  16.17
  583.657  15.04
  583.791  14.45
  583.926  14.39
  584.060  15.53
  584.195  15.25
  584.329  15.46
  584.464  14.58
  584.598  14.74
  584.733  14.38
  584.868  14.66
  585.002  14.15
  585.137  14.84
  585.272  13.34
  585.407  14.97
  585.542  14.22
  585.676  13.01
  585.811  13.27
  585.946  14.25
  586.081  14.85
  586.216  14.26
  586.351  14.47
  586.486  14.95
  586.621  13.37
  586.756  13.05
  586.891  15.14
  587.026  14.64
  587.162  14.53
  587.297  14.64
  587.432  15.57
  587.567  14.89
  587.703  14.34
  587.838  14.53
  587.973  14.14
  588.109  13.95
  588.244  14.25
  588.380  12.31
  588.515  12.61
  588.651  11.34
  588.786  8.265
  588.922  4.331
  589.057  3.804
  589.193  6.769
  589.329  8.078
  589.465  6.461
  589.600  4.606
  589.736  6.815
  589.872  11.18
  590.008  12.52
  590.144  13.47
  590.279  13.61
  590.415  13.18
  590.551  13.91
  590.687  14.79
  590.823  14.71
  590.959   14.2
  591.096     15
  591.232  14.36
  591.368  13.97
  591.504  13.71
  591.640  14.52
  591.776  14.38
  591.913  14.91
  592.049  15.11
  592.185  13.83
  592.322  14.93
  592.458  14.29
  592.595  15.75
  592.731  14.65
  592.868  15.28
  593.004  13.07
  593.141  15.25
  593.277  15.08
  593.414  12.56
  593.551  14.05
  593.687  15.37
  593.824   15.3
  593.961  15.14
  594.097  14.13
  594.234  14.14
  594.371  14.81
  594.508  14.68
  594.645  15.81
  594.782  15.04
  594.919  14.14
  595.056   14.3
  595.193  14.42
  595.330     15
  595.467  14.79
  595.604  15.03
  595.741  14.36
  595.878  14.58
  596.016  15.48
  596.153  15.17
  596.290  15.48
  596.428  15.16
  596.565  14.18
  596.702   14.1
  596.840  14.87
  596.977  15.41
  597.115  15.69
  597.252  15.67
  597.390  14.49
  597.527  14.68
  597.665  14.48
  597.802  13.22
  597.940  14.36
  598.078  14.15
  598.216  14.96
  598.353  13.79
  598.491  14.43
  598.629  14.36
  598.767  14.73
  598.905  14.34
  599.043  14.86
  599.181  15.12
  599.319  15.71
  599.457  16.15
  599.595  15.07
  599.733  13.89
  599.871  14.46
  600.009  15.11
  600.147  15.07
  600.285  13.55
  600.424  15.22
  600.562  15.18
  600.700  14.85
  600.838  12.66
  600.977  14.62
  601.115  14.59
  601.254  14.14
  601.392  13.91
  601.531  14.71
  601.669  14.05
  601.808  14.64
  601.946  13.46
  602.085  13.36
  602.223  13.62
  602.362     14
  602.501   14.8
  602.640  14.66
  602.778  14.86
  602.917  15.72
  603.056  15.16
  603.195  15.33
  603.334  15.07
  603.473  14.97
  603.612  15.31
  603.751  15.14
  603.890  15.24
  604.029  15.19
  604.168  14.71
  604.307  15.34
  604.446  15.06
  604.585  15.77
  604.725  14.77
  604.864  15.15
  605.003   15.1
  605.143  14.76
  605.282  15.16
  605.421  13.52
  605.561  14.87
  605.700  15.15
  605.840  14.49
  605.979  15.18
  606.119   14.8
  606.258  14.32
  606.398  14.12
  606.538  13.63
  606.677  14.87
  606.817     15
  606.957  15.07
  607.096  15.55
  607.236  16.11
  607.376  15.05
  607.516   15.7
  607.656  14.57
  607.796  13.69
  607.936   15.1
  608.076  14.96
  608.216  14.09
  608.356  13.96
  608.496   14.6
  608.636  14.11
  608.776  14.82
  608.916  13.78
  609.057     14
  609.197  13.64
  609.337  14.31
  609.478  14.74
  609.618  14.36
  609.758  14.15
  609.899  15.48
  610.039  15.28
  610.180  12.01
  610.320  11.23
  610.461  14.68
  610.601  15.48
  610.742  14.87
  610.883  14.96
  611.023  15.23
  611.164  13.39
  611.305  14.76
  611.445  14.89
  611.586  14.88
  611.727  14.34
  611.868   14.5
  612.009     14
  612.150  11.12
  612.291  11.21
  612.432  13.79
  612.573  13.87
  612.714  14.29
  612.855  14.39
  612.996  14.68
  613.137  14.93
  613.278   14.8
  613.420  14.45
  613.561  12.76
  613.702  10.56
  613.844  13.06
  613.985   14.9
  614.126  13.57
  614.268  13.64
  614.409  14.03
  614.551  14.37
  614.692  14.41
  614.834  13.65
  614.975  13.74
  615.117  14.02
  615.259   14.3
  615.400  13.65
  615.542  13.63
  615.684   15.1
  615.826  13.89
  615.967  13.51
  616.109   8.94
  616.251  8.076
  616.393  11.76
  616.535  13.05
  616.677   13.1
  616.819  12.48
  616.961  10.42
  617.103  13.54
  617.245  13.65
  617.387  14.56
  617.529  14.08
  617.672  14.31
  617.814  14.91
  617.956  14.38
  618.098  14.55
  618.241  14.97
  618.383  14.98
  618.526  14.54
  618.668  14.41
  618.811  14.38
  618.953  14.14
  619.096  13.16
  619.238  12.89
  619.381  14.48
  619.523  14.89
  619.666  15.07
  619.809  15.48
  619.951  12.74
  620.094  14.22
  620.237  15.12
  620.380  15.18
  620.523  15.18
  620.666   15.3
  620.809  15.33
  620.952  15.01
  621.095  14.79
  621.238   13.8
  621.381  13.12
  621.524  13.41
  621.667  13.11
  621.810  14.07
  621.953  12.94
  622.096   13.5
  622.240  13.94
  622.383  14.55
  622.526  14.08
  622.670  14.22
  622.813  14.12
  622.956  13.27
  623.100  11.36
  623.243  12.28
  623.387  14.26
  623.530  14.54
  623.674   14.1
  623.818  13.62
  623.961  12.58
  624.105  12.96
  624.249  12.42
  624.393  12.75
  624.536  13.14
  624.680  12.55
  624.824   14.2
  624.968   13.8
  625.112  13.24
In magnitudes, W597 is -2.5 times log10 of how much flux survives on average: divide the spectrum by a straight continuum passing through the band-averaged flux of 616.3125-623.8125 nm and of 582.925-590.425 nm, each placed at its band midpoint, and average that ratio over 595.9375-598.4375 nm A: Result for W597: -0.11 mag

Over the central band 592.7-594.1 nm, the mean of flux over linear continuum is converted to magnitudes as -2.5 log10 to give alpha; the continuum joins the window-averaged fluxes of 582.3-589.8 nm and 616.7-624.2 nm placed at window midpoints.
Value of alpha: -0.088 mag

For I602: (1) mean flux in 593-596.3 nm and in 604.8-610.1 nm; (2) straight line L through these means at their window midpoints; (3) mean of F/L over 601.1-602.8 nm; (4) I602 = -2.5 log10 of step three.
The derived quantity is 0.04 mag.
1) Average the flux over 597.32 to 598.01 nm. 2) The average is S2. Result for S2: 14.2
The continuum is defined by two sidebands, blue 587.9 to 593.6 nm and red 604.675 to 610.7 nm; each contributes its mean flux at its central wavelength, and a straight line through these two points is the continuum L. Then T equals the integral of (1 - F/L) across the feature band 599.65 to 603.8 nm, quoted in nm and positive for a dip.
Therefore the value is -0.22 nm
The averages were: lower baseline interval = 12.5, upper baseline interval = 14.5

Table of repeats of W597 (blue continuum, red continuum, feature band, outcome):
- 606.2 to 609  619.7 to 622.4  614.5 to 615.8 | 0.026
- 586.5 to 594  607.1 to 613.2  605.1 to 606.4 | -0.050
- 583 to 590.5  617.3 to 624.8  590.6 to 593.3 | -0.108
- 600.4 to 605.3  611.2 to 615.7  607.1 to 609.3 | -0.021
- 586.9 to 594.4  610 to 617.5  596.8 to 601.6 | -0.111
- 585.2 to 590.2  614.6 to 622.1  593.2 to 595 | -0.169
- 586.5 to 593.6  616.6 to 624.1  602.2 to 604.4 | -0.124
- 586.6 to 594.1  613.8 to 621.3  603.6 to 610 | -0.093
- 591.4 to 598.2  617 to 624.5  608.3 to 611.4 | 0.001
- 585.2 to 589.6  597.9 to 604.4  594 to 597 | -0.078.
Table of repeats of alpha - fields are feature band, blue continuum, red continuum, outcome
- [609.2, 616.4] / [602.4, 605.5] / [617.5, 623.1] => 0.06 mag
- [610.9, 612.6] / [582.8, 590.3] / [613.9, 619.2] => -0.03 mag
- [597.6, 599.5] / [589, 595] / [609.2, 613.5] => -0.08 mag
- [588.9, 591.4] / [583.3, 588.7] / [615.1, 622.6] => 0.29 mag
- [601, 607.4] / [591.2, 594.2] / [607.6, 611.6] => -0.03 mag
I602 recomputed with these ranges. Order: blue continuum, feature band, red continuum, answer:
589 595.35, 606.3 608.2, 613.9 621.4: -0.091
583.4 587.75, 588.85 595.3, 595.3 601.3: 0.121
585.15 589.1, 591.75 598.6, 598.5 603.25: -0.050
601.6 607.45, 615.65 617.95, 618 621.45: 0.135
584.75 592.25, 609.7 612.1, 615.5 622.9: -0.059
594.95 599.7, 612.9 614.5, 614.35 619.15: -0.003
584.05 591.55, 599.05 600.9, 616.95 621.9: -0.103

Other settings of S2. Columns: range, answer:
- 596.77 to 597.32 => 15.4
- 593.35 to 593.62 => 13.3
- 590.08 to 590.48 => 13.4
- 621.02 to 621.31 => 14.3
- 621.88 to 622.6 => 13.8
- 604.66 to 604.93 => 15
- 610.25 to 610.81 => 14.1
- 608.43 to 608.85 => 14.5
